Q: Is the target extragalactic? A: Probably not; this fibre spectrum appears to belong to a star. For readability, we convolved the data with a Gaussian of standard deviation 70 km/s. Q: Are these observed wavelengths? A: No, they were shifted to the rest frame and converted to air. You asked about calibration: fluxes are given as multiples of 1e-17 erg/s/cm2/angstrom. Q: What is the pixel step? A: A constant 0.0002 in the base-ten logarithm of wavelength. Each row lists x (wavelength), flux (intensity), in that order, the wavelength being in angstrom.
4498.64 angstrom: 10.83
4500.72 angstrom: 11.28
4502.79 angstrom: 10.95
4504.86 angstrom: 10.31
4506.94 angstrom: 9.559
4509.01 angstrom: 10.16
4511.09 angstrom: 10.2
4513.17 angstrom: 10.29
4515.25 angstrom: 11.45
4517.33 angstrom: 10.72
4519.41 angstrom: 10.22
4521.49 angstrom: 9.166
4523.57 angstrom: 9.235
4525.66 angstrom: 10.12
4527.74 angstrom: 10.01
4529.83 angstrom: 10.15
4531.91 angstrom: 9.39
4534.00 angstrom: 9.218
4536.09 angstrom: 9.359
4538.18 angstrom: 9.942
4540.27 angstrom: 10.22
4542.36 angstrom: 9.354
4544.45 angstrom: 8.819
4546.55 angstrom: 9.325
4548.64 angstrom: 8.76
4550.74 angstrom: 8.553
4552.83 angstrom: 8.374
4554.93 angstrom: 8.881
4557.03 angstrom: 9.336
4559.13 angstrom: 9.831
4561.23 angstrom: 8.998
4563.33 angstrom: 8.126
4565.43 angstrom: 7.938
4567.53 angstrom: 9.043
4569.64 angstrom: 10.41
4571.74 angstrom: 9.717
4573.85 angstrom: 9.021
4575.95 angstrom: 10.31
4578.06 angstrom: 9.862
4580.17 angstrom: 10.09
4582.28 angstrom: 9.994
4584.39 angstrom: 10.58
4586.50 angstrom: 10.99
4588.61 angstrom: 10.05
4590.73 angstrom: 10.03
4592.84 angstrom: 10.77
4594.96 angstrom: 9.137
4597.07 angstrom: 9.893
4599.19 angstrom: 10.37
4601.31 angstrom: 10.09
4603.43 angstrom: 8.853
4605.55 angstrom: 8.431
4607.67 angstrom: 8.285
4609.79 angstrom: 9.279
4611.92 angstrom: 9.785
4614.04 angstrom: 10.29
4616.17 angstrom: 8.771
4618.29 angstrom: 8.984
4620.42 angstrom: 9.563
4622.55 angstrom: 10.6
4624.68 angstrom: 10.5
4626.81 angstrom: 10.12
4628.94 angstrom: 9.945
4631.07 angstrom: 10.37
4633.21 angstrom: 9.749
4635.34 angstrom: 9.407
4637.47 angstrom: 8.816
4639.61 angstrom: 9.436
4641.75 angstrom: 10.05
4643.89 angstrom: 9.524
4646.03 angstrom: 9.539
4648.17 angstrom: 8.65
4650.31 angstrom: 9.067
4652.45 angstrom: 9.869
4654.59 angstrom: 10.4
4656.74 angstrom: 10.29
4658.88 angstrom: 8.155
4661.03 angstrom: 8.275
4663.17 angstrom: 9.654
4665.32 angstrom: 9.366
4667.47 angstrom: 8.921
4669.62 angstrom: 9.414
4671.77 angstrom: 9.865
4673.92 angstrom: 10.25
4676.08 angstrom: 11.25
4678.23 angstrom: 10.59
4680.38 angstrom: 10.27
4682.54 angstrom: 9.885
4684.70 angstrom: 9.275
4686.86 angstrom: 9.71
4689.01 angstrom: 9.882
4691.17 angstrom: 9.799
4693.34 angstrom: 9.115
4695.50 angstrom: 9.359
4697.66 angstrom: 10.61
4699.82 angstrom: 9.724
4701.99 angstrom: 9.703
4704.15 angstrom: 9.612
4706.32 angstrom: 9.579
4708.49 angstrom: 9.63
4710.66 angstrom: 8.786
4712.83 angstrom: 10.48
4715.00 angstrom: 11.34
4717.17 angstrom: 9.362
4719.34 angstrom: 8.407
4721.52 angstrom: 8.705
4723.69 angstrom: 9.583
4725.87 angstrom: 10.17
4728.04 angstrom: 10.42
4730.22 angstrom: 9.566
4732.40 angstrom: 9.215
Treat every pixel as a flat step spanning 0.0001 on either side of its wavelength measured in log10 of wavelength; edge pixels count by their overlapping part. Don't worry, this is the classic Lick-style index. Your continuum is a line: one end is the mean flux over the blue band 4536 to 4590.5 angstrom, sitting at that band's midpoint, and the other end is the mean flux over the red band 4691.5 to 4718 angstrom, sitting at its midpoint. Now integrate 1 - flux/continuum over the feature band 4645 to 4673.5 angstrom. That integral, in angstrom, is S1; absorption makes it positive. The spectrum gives 0.9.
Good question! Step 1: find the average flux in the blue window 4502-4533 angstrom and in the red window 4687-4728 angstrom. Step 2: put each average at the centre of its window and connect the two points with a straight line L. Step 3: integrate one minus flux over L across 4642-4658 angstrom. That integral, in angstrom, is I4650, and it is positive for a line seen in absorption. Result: 0.3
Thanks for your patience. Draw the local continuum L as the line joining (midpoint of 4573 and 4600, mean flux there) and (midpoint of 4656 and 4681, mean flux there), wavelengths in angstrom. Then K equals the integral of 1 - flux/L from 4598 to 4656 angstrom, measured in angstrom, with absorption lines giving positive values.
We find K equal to 1.7 angstrom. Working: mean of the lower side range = 10.1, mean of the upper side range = 9.68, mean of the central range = 9.59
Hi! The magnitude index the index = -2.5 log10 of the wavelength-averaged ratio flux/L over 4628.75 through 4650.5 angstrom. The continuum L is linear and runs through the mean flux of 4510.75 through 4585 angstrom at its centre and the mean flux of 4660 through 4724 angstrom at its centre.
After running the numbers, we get 0.02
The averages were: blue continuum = 9.57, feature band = 9.5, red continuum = 9.68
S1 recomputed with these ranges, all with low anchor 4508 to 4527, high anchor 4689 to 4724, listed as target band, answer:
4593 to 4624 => 1.26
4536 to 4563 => 2.41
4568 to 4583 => 0.18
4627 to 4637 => 0.01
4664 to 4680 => -0.40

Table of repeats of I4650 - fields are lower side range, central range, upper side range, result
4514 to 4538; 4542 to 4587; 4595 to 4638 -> 1.9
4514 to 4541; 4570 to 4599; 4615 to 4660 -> -0.9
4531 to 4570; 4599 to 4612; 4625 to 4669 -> 0.2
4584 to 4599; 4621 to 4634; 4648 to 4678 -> -0.4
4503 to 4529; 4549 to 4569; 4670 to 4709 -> 2.5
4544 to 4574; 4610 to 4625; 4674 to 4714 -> -0.5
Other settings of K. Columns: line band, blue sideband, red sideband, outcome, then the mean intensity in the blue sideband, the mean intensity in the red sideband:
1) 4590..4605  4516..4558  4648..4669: -0.7 angstrom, 9.47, 9.3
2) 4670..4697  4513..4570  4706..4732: -0.9 angstrom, 9.45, 9.66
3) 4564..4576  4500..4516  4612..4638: 1.0 angstrom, 10.5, 9.78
